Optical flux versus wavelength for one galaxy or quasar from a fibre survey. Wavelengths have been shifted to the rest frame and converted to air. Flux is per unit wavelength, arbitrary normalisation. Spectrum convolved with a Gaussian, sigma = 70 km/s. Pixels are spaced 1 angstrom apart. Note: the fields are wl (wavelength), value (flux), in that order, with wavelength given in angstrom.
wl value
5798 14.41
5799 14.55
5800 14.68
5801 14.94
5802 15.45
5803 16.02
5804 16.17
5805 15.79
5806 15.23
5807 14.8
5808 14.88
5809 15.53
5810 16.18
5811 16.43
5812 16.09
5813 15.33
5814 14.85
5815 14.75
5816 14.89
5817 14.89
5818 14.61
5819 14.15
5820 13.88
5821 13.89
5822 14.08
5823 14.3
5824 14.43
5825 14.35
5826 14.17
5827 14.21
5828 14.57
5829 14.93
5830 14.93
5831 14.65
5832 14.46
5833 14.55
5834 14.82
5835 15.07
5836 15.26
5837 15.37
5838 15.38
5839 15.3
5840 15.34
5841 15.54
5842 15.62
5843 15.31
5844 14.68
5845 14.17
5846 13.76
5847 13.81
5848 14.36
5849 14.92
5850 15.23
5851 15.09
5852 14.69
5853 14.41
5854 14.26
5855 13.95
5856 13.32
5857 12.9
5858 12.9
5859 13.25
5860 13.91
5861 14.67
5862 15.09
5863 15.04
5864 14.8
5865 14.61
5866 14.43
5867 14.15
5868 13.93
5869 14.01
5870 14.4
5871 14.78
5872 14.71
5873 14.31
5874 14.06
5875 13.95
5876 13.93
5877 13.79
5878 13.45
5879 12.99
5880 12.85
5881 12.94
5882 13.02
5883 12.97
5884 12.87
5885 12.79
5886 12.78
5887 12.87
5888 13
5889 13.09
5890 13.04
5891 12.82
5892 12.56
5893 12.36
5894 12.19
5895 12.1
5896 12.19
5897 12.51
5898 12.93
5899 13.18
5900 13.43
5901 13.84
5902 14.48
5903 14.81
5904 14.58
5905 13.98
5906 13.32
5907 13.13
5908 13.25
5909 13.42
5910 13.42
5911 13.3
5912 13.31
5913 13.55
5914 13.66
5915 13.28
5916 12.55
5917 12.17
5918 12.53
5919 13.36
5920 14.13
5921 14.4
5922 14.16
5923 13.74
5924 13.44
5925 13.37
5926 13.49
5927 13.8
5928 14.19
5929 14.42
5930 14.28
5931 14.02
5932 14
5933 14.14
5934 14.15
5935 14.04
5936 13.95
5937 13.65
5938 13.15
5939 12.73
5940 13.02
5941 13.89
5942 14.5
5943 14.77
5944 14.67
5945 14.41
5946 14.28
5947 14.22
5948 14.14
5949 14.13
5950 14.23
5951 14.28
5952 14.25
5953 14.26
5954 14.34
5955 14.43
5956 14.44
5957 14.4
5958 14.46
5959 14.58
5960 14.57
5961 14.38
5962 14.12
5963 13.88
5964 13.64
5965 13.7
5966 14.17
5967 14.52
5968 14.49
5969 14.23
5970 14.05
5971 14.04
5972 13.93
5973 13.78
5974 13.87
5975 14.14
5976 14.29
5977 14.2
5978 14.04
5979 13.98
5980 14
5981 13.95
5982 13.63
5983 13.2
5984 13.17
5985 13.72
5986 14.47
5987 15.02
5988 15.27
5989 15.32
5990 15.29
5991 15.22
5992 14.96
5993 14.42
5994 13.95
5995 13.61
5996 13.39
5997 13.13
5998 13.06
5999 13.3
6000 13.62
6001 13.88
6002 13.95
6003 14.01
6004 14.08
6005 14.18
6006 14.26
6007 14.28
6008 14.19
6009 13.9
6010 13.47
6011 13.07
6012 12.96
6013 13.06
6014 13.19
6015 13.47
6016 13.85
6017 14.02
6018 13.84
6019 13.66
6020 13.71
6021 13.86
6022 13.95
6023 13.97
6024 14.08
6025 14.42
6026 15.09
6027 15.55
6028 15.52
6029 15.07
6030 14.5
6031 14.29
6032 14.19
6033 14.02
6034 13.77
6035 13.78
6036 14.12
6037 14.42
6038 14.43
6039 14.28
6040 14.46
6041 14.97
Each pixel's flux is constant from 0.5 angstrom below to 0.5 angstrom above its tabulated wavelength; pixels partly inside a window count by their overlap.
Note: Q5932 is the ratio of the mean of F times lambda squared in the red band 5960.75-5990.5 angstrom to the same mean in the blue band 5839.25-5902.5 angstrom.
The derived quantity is 1.06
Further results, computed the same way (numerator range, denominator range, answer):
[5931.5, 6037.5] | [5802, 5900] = 1.04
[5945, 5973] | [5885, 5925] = 1.09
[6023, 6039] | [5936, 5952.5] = 1.06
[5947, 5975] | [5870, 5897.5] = 1.11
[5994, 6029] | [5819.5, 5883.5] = 1.02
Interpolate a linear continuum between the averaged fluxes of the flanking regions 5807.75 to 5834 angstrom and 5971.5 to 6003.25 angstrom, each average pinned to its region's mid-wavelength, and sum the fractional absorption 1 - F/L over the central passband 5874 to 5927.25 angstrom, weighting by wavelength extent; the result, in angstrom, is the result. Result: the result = 4.27 angstrom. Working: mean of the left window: 14.8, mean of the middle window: 13.3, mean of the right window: 14.1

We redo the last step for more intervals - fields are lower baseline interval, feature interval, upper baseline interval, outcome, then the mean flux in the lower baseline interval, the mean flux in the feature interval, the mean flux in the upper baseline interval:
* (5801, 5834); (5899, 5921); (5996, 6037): 1.5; 14.9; 13.5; 14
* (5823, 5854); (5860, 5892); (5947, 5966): 1.9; 14.8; 13.7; 14.2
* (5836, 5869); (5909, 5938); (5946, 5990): 1.4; 14.5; 13.6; 14.2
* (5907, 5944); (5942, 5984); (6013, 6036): -1.0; 13.7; 14.2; 14.1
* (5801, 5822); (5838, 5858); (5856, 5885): -0.3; 15.2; 14.5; 13.9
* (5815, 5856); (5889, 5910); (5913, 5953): 1.3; 14.6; 13.2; 13.8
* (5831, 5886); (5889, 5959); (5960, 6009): 2.4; 14.3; 13.7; 14.1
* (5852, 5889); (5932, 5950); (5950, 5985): 0.0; 13.8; 14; 14.1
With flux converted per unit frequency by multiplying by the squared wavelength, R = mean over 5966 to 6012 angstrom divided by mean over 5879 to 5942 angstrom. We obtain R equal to 1.08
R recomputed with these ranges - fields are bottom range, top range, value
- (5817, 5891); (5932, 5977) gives 1.03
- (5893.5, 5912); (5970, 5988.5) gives 1.08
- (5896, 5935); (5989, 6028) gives 1.06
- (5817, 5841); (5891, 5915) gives 0.93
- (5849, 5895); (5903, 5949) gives 1.02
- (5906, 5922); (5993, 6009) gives 1.07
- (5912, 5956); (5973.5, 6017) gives 1.03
